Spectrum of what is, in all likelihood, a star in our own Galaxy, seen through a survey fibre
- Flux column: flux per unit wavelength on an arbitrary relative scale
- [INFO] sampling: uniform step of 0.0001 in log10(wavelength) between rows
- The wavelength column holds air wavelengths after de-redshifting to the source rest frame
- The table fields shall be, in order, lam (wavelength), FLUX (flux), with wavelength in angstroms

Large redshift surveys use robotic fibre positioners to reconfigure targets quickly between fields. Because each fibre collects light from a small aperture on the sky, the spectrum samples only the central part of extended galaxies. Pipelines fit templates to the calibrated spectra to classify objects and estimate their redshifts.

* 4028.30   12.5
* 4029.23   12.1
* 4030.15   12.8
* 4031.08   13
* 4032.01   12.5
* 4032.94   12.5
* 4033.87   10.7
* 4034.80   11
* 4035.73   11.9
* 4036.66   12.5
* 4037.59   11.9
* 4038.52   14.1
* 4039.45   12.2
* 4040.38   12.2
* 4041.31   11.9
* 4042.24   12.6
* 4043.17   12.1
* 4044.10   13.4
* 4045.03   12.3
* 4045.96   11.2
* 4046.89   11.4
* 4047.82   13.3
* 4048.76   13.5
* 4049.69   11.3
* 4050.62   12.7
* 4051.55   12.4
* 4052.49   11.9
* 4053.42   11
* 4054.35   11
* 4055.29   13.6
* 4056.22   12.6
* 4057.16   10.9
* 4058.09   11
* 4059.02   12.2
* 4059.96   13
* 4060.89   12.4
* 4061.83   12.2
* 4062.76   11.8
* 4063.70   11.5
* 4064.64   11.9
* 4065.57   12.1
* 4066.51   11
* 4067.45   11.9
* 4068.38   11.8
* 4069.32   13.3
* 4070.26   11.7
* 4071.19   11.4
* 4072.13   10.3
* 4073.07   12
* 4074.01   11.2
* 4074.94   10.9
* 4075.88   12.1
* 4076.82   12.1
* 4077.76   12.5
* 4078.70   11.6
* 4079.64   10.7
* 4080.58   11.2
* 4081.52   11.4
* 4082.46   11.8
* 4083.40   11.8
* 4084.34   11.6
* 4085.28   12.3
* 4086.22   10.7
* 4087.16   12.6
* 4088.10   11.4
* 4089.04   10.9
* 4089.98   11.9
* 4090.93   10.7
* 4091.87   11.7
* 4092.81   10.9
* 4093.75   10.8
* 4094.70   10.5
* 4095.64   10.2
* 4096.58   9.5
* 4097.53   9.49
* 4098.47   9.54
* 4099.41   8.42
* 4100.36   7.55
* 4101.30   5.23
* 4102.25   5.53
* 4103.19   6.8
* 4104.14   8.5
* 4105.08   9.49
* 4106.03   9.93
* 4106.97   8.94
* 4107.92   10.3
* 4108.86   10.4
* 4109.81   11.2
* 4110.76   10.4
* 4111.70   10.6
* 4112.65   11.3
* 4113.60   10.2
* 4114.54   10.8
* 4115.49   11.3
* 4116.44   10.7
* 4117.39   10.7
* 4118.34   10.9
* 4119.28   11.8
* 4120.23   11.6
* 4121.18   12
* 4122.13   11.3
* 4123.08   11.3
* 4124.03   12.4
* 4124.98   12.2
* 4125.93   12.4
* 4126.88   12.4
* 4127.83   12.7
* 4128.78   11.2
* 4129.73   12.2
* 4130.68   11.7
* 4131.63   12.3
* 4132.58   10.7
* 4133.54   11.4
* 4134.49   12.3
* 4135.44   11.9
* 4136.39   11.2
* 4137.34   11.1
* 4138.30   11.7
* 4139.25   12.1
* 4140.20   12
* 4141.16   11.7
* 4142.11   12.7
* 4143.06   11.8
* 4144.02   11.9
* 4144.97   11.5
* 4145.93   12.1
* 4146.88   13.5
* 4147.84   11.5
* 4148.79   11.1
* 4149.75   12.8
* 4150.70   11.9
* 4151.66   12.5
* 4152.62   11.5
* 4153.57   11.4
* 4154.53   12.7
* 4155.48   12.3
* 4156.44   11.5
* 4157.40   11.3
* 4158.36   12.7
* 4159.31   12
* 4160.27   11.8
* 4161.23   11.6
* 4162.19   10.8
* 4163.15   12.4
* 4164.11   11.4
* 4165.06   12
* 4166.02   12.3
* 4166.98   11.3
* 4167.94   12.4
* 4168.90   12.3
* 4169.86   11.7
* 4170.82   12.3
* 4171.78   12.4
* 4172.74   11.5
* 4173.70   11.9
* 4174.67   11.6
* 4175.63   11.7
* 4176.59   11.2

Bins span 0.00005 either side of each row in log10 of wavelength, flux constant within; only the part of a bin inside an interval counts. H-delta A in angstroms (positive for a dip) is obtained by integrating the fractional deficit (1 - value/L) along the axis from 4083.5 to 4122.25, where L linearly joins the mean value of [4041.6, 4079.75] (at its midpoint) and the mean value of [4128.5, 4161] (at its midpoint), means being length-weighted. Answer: 5.4 angstroms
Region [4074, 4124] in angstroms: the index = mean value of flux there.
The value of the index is 10.6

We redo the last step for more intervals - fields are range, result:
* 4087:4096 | 11.1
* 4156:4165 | 11.7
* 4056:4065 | 11.9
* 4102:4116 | 9.78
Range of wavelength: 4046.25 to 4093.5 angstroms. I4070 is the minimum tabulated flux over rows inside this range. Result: 10.3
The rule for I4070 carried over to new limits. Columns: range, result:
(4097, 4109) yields 5.23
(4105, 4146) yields 8.94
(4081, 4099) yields 9.49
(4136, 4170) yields 10.8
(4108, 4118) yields 10.2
